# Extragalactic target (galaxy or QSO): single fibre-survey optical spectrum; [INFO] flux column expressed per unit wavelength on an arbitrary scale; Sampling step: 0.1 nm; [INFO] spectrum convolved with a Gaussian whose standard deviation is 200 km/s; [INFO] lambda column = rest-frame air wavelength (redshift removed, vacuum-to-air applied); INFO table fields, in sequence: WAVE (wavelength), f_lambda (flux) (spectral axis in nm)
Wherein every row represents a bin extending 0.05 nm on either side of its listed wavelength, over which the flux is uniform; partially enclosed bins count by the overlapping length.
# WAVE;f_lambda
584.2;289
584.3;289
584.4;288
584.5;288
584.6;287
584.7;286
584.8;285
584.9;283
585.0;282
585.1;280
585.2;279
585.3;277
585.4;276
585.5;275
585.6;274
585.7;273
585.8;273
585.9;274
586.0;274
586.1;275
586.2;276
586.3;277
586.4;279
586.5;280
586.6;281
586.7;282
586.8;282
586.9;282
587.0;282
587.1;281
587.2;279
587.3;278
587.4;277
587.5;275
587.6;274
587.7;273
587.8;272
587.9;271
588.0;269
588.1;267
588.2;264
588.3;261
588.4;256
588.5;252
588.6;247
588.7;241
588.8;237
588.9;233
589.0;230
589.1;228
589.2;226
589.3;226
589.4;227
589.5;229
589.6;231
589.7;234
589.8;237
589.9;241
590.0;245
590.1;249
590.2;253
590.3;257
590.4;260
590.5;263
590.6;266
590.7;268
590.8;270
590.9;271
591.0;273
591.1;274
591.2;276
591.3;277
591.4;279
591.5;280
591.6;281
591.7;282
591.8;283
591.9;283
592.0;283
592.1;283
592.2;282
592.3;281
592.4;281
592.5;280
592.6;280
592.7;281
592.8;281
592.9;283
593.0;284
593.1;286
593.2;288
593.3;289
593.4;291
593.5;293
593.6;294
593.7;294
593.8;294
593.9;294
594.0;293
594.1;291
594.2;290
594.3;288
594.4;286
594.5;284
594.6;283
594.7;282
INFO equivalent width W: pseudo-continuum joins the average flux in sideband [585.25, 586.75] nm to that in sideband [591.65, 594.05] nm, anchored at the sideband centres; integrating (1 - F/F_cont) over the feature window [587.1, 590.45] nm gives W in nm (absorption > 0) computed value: 0.34 nm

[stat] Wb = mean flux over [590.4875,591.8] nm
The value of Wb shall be 275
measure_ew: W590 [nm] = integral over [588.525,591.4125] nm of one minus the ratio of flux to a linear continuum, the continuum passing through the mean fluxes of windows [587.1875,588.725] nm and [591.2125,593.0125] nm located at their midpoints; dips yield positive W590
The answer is 0.25 nm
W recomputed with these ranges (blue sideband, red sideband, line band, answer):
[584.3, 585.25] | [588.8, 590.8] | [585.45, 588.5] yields -0.09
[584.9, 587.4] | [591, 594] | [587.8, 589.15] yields 0.14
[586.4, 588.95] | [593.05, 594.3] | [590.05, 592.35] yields 0.07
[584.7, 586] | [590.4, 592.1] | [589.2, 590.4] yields 0.16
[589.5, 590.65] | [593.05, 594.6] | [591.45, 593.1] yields -0.06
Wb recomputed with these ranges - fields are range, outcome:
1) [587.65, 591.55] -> 254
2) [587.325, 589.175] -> 257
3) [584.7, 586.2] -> 277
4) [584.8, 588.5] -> 275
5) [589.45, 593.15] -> 269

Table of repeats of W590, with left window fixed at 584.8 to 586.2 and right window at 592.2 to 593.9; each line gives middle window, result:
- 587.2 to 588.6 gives 0.06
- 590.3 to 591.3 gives 0.05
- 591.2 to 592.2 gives 0.01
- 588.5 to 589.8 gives 0.22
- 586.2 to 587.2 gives -0.01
